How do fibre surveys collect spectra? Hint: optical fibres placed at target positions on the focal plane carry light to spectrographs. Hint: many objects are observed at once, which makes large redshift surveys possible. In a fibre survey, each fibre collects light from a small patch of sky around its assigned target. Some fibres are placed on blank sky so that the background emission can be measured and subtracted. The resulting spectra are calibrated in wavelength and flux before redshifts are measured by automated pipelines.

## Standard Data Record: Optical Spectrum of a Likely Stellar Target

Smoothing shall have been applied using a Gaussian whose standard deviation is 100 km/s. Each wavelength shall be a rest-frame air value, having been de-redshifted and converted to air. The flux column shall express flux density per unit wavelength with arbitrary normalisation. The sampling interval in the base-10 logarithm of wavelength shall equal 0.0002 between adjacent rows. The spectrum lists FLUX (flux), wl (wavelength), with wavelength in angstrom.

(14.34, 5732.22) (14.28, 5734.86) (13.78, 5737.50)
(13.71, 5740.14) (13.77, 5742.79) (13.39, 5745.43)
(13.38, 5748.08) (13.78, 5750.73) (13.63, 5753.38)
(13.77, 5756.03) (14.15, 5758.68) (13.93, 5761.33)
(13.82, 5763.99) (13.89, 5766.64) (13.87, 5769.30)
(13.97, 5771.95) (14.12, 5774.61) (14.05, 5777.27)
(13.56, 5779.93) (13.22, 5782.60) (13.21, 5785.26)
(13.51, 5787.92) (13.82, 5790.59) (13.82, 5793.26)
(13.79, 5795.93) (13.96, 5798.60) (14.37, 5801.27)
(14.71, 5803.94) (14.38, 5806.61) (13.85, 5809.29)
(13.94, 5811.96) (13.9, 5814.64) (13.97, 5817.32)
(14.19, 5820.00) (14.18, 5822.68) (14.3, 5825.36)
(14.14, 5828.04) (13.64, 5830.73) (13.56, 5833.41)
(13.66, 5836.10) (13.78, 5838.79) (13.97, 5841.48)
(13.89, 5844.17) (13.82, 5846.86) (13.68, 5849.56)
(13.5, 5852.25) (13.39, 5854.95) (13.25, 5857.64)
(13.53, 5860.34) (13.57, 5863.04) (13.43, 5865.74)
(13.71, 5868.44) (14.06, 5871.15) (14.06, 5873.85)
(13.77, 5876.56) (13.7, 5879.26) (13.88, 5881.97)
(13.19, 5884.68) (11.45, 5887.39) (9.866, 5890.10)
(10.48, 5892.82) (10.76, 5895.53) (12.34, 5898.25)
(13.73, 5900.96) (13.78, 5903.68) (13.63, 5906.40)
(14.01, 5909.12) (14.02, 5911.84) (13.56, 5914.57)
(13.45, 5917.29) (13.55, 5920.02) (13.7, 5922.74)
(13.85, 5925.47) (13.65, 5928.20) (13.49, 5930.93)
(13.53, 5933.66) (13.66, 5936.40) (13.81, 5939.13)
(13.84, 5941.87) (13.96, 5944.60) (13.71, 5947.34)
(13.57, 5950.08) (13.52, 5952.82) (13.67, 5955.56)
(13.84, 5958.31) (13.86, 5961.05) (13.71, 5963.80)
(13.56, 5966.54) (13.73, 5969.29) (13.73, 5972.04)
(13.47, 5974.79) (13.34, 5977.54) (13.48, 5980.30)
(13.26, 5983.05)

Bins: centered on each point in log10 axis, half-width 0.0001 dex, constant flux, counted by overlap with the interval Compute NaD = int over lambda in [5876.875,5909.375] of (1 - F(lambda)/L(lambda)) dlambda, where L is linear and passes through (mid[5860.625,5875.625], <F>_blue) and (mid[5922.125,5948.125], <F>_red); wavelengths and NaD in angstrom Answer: 2.8 angstrom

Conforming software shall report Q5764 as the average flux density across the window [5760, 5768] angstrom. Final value 13.9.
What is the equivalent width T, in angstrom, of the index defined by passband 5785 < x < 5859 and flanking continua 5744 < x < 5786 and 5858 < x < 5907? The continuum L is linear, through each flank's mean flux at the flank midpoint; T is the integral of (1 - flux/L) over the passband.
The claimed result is -2.9 angstrom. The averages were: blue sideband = 13.7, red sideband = 12.9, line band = 13.9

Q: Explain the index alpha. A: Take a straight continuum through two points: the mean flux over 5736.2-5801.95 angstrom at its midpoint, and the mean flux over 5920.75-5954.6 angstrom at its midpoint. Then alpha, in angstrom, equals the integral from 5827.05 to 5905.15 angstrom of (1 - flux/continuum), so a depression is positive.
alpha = 2.9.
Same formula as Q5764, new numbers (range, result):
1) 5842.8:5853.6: 13.7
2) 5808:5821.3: 14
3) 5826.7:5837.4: 13.7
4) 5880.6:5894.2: 11.8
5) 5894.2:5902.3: 12.3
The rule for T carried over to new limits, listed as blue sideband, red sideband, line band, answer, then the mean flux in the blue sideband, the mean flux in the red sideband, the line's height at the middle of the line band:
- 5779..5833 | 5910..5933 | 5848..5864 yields 0.4 angstrom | 13.9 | 13.7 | 13.8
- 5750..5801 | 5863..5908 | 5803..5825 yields -1.1 angstrom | 13.8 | 12.9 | 13.5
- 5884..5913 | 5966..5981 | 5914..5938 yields -1.4 angstrom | 12.5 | 13.5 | 12.9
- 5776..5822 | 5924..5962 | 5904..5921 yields 0.0 angstrom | 13.9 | 13.7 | 13.7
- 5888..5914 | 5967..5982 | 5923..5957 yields -1.6 angstrom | 12.5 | 13.5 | 13.1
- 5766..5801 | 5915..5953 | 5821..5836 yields -0.2 angstrom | 13.8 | 13.7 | 13.7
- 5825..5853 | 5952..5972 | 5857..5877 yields 0.1 angstrom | 13.8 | 13.7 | 13.8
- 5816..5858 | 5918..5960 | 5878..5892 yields 1.4 angstrom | 13.8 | 13.7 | 13.8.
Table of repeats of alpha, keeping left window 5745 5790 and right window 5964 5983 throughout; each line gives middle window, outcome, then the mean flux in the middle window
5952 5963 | -0.1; 13.7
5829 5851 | -0.1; 13.8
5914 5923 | 0.0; 13.6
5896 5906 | 0.4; 13.1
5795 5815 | -0.6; 14.1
